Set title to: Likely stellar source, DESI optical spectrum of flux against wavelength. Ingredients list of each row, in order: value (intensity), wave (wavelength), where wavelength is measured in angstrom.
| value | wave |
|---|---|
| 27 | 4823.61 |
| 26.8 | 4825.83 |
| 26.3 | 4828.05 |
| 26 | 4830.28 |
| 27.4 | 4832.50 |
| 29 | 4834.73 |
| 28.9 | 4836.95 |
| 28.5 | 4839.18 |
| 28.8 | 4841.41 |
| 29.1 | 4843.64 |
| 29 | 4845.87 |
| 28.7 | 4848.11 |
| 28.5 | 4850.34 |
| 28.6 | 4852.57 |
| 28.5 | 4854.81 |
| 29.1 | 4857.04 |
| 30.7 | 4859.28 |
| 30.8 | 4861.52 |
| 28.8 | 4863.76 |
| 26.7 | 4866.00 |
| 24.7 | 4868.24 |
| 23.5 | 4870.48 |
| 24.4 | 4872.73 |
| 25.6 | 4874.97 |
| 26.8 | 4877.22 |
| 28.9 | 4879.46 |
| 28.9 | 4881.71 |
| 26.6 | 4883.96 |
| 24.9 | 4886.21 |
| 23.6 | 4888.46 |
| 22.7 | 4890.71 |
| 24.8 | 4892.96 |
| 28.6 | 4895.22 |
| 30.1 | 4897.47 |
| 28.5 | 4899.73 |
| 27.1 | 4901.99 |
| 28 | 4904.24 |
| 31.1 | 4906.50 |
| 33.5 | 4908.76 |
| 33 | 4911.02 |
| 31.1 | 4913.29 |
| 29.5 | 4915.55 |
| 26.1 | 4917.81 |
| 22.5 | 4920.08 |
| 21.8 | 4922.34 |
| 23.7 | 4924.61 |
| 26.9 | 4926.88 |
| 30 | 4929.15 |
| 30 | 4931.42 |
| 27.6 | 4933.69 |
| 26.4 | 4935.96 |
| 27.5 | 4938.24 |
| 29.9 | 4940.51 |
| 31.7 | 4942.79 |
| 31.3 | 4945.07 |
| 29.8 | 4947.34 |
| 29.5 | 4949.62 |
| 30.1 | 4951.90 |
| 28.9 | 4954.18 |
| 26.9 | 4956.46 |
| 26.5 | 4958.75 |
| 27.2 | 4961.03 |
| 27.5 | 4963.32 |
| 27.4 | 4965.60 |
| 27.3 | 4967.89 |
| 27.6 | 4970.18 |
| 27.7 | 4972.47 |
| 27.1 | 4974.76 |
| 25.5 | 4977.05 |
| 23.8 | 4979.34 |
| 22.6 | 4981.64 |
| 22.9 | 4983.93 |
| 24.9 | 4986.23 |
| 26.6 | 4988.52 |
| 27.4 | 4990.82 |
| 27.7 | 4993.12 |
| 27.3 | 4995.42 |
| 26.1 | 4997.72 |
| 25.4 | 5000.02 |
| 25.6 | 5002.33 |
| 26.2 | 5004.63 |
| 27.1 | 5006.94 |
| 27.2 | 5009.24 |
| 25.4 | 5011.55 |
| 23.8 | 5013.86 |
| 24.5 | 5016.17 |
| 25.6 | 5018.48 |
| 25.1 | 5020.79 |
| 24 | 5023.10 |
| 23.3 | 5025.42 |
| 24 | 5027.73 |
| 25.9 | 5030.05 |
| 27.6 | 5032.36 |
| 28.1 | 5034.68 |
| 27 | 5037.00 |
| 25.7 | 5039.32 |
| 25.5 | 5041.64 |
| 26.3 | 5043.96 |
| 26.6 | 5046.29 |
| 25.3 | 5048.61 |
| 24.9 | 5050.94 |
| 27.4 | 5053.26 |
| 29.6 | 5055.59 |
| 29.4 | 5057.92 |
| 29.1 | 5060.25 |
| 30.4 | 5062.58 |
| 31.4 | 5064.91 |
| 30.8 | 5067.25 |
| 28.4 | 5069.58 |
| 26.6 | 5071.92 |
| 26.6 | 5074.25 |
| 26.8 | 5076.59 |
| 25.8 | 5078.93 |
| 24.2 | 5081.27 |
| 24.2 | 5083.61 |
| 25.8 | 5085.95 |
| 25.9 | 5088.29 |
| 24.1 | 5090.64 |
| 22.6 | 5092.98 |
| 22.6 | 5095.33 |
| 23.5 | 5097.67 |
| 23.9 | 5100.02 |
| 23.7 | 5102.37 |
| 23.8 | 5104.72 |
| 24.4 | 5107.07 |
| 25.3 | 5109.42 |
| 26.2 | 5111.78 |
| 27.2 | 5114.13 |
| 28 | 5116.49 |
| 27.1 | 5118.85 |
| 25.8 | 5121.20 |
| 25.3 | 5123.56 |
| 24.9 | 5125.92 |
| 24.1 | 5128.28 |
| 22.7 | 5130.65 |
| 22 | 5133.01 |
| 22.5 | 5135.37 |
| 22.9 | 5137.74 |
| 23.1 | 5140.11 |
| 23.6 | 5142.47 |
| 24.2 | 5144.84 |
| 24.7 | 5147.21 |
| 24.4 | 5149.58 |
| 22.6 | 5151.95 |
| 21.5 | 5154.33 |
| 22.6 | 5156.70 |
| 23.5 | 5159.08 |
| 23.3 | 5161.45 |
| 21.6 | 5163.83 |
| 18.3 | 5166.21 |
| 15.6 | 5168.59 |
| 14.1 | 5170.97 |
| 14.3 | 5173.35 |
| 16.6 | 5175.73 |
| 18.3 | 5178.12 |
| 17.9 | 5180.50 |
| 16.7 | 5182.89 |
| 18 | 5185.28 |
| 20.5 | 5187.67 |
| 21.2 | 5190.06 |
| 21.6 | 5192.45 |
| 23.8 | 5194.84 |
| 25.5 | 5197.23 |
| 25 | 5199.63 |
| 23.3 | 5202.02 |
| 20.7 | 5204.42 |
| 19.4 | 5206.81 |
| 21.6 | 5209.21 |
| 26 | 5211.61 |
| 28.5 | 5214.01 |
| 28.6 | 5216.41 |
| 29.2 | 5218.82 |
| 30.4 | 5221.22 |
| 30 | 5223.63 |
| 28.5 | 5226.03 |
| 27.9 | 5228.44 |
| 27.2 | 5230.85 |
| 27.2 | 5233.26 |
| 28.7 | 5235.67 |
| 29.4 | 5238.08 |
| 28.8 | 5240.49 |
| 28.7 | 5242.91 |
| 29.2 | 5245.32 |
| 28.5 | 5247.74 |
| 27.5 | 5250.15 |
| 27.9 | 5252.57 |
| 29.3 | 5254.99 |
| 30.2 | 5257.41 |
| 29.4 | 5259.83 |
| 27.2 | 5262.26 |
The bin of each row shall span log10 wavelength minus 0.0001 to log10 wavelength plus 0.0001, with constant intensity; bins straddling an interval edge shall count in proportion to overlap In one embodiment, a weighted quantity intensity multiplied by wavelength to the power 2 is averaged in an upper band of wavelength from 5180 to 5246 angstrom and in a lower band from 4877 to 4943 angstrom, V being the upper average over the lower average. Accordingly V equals 1.0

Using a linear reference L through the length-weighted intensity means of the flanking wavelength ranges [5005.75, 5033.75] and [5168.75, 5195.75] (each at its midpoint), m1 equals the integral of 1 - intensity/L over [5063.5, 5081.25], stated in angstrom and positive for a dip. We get -3.7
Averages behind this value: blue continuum 25.3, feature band 27.8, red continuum 18.3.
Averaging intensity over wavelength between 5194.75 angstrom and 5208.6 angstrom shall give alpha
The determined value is 22.8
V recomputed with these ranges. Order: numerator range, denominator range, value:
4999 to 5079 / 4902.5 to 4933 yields 0.99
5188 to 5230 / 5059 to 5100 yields 1.01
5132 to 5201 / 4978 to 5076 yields 0.84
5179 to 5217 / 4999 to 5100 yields 0.90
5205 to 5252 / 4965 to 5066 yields 1.14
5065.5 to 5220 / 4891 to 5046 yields 0.93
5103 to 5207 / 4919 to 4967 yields 0.87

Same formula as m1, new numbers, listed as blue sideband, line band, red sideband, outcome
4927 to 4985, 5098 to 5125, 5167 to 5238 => -0.7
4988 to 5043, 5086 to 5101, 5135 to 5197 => -0.4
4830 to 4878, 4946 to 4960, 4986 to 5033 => -1.1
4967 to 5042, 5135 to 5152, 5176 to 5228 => 0.4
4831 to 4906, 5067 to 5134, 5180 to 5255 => 2.7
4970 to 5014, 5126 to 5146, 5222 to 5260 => 3.1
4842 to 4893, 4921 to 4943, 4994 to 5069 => -0.3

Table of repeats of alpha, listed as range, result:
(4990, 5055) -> 26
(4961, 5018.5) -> 26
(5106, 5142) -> 24.7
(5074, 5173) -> 23.6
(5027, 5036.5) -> 26.6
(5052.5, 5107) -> 26.3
